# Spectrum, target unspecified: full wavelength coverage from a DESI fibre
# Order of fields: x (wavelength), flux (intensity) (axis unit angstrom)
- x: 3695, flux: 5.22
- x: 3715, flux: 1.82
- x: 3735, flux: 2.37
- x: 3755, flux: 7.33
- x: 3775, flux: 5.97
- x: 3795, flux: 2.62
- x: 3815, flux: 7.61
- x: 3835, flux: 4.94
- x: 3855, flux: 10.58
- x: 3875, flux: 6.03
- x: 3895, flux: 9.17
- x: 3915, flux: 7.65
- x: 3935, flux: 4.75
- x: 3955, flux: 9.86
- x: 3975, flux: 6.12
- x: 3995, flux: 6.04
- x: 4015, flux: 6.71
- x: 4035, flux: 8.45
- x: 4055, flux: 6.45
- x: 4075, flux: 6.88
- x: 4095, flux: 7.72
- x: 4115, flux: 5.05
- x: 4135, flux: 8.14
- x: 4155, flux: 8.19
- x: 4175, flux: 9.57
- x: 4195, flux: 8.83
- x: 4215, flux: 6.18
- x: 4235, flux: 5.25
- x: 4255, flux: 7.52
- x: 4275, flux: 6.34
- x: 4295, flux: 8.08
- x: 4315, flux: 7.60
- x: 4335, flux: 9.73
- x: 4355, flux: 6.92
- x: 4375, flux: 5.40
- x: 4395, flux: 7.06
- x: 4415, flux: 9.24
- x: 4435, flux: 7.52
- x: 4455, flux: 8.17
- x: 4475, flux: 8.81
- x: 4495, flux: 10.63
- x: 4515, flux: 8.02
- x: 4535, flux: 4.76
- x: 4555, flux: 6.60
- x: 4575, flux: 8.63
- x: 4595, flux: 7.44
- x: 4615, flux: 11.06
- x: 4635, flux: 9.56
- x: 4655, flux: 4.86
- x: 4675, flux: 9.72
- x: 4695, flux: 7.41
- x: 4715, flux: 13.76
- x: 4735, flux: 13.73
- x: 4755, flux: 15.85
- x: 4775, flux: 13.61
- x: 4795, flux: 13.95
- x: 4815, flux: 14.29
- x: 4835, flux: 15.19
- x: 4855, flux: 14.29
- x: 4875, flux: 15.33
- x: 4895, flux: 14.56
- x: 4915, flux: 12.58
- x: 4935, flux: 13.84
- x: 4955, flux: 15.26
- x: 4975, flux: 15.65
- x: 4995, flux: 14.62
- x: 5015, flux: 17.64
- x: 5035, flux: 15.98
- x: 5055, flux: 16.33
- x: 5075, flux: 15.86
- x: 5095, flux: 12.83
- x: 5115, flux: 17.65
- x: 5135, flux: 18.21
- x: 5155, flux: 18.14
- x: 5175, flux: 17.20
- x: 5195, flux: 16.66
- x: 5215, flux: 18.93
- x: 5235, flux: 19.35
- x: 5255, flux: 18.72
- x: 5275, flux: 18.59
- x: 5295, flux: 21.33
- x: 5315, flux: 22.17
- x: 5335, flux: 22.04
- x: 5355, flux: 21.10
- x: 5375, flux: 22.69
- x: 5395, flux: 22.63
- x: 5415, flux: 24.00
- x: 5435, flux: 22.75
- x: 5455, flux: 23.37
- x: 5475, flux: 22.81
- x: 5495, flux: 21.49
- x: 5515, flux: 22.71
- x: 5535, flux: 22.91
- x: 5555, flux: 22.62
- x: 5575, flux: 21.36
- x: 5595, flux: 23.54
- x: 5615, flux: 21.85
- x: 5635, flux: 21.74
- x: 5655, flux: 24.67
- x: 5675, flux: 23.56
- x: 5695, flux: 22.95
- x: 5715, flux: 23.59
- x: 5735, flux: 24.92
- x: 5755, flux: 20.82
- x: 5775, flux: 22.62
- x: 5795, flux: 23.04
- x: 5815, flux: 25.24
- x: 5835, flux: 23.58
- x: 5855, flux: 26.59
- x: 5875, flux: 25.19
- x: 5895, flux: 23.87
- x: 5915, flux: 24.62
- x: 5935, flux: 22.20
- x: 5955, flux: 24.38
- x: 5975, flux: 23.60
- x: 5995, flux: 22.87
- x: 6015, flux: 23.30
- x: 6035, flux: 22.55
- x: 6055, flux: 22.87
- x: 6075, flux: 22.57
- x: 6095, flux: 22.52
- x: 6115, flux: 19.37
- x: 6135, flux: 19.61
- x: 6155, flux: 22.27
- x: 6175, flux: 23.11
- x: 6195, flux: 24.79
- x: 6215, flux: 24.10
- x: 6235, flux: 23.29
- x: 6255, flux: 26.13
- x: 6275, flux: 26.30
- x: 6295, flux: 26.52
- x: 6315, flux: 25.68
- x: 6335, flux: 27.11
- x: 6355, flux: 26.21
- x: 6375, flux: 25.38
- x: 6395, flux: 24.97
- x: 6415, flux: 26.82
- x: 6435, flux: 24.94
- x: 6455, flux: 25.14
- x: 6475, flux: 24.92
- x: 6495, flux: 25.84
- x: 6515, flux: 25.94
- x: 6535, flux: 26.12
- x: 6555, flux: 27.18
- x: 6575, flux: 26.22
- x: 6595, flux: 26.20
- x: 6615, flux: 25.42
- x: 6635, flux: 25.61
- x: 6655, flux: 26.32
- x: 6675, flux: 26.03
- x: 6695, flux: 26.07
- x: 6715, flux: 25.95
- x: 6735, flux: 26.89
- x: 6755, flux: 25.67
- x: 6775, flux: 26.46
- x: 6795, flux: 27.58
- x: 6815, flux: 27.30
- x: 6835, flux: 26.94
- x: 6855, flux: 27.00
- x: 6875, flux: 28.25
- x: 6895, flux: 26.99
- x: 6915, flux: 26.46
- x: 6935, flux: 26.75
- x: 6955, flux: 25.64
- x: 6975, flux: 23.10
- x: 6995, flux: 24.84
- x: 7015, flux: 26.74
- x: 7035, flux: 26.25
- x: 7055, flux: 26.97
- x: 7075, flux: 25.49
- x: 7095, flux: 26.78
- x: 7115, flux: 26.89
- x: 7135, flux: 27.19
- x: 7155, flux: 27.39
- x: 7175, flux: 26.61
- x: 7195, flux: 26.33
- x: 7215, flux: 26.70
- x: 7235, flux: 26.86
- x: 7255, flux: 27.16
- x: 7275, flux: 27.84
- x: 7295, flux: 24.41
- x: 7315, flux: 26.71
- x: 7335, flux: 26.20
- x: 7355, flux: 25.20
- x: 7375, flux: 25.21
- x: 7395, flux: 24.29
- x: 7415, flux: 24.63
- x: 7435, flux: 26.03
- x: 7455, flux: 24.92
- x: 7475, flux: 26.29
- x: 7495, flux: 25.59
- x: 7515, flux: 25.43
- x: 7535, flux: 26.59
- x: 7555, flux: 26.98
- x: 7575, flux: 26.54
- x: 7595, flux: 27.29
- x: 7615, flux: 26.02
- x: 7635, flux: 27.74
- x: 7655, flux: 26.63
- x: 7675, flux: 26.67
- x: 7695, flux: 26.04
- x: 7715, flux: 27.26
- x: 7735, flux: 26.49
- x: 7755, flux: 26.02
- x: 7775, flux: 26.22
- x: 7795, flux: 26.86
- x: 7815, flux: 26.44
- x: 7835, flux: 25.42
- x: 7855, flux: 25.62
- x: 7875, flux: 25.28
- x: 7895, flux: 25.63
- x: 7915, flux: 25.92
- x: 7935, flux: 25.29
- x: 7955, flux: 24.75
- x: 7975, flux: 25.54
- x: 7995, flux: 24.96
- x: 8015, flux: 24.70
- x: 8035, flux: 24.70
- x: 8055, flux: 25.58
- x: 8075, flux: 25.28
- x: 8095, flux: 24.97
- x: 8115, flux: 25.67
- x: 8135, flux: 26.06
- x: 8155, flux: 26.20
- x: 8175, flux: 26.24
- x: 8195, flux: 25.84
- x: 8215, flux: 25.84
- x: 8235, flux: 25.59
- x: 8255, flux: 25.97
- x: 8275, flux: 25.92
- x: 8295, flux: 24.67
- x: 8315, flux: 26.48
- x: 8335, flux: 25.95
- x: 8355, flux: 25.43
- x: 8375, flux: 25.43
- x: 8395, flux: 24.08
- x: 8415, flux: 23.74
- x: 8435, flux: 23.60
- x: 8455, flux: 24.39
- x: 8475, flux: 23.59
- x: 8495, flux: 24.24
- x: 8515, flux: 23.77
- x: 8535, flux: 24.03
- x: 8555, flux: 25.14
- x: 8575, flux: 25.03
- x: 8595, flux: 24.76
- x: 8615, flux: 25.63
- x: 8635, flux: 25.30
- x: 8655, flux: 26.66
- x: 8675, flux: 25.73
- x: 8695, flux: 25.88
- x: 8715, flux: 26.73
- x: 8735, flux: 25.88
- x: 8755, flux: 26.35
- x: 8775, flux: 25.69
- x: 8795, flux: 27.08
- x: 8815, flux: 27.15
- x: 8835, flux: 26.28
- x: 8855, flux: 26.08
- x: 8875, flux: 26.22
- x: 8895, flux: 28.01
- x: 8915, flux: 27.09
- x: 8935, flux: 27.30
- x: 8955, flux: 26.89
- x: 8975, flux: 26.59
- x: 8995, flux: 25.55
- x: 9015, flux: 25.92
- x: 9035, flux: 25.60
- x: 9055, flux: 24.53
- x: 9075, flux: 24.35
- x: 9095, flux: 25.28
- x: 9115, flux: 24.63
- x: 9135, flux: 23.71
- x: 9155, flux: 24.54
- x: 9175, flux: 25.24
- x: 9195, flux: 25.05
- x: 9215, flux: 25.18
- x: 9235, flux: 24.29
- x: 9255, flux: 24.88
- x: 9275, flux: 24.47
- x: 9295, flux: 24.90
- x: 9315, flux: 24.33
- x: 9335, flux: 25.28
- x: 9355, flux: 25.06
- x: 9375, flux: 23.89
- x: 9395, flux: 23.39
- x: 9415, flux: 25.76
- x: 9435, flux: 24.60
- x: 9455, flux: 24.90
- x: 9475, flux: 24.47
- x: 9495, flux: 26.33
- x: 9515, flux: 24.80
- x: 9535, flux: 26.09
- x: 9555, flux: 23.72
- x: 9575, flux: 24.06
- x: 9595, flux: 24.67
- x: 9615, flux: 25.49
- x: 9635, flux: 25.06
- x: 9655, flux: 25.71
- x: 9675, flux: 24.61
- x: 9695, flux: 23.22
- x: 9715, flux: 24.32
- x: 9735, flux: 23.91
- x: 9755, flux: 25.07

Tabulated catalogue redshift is 0.18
